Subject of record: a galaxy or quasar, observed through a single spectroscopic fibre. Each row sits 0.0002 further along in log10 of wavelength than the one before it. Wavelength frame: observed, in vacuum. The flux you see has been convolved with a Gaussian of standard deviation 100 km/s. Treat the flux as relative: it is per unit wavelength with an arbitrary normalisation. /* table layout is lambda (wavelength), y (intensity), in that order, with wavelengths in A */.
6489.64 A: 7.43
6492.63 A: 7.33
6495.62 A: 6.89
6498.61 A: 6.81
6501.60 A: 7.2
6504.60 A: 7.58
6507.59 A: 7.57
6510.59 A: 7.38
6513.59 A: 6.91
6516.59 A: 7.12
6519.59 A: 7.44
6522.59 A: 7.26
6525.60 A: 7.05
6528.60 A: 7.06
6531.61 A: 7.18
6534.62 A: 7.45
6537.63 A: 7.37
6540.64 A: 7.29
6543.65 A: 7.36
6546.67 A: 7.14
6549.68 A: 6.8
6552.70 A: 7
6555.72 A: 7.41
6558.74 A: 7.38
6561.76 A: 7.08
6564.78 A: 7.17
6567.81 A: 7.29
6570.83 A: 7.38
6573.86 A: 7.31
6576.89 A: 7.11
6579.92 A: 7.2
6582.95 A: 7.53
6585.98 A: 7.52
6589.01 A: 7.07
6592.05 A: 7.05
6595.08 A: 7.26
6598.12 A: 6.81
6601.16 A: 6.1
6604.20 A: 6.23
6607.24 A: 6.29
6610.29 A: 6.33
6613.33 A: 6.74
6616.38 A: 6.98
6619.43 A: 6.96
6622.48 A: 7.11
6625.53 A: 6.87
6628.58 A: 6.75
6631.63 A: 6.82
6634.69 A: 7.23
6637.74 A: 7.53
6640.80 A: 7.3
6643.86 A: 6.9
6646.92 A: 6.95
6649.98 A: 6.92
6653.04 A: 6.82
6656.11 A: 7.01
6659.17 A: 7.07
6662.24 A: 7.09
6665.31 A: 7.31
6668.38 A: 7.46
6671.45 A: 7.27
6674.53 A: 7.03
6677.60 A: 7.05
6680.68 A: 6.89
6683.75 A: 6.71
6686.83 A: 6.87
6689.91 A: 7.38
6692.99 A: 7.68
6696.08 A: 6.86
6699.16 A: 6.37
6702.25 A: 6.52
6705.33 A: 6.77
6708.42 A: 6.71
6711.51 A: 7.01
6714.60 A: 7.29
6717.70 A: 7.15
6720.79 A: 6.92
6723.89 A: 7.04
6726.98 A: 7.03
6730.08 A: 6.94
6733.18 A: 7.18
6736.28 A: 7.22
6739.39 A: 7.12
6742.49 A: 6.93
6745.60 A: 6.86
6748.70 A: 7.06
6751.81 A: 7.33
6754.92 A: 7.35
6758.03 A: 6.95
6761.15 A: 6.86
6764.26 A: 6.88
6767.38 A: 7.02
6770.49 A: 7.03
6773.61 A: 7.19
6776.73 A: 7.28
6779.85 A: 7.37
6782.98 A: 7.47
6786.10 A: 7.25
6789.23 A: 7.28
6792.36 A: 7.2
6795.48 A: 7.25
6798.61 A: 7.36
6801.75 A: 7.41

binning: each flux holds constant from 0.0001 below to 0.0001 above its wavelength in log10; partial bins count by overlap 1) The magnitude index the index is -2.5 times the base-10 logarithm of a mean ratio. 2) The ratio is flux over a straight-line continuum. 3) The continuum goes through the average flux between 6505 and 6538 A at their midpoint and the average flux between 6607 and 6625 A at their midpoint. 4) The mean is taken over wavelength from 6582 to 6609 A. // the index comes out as 0.00 mag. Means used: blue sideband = 7.26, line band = 6.85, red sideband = 6.77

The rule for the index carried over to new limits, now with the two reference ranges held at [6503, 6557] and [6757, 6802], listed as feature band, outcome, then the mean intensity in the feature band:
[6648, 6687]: 0.03 mag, 7.04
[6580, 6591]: -0.02 mag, 7.34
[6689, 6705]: 0.04 mag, 6.93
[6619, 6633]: 0.05 mag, 6.9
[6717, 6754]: 0.02 mag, 7.07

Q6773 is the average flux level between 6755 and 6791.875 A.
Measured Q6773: 7.15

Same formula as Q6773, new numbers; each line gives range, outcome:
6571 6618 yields 6.91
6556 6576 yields 7.27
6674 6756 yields 7.01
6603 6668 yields 6.93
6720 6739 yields 7.06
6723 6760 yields 7.08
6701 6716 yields 6.87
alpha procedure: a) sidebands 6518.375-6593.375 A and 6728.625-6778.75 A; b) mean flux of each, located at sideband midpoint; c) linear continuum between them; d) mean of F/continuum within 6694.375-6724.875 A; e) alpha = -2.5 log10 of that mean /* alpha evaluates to 0.039 mag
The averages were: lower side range 7.24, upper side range 7.08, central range 6.86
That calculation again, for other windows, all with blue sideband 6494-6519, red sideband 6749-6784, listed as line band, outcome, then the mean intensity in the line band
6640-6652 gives 0.03 mag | 6.99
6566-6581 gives -0.01 mag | 7.25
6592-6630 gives 0.07 mag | 6.72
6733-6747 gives 0.02 mag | 7.05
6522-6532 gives 0.01 mag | 7.12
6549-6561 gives 0.00 mag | 7.17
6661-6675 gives -0.01 mag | 7.25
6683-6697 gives 0.00 mag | 7.13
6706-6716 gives 0.03 mag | 6.98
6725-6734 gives 0.02 mag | 7.04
